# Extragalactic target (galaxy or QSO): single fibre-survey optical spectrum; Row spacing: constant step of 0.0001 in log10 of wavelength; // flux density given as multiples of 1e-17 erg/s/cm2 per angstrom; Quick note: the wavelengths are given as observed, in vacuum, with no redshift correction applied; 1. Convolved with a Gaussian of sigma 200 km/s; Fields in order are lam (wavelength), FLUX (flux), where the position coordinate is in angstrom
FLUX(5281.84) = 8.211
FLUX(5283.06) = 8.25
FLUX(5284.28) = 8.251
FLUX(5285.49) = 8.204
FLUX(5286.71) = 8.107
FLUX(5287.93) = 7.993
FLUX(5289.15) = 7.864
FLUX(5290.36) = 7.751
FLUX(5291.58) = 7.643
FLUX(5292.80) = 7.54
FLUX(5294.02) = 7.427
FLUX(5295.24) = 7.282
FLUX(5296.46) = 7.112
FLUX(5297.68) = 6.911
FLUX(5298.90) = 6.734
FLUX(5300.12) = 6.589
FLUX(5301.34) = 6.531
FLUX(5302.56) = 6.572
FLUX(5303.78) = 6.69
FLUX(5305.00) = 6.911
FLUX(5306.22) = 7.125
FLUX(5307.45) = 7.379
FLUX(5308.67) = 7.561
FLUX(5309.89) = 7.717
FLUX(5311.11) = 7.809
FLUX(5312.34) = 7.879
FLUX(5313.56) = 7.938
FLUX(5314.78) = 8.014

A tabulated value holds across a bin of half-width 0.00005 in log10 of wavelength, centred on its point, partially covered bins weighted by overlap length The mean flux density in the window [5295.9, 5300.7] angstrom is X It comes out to 6.84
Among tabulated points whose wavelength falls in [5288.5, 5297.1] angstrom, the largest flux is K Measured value 7.864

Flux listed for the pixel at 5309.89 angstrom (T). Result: 7.717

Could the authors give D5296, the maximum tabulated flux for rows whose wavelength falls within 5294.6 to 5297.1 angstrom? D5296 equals 7.282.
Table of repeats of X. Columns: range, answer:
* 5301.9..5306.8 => 6.83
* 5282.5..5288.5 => 8.16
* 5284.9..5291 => 7.98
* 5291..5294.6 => 7.53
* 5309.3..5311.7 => 7.77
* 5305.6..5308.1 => 7.24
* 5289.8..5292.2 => 7.69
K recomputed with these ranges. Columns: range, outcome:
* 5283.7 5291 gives 8.251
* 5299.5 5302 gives 6.589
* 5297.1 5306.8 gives 7.125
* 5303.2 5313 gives 7.879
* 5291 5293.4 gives 7.643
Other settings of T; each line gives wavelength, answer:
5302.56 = 6.572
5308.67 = 7.561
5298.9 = 6.734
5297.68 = 6.911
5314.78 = 8.014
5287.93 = 7.993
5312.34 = 7.879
